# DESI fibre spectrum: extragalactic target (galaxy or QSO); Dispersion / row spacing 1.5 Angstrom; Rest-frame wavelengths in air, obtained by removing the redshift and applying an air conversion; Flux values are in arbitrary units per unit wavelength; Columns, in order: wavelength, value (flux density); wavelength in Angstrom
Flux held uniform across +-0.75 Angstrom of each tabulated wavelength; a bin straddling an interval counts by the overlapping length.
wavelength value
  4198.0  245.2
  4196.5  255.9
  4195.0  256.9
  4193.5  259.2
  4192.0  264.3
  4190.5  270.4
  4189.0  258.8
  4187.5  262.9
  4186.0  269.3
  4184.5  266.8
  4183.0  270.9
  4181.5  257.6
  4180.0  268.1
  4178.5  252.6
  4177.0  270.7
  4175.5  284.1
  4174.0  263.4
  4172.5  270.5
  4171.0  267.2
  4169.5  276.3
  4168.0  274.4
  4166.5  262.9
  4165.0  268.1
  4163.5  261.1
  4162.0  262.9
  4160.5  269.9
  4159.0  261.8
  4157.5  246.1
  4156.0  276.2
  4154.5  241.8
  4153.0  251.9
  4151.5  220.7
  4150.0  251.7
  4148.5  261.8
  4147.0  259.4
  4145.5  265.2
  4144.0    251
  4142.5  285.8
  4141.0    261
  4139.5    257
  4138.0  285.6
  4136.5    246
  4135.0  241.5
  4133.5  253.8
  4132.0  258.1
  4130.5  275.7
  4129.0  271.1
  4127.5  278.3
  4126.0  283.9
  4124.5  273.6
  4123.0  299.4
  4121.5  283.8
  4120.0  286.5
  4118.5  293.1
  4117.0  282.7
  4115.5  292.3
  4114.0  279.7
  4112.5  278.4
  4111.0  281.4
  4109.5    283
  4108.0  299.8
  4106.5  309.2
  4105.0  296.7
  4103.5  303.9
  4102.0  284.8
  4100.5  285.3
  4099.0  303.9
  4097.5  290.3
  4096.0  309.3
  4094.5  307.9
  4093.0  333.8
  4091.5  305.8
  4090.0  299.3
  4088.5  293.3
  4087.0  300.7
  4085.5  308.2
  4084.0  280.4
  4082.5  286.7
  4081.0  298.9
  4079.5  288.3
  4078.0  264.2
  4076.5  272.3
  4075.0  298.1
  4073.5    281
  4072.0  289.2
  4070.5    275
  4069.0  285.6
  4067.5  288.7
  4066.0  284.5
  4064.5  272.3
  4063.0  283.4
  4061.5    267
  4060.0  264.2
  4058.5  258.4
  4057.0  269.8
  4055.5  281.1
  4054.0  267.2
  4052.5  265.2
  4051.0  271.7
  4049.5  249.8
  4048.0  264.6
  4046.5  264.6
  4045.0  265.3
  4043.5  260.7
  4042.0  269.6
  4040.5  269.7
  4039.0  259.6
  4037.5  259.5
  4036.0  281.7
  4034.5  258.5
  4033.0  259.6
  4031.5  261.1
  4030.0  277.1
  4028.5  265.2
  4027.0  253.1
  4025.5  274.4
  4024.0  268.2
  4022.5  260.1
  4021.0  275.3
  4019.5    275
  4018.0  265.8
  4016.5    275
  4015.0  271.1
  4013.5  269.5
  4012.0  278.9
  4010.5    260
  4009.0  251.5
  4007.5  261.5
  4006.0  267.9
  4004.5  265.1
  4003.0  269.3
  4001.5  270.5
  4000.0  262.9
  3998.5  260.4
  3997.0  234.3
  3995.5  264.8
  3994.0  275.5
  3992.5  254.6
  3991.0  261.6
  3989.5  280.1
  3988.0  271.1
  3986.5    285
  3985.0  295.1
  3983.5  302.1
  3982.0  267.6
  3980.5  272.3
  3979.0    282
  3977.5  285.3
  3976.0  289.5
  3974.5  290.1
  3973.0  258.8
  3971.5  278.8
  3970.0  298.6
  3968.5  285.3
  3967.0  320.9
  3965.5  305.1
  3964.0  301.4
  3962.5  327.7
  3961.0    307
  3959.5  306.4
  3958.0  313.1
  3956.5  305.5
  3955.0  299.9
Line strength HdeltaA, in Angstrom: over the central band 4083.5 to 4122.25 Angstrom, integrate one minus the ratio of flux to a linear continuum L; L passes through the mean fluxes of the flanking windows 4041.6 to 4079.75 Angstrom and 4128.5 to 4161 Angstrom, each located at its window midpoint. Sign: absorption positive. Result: -4.29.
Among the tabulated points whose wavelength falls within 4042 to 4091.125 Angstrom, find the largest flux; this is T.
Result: 308.2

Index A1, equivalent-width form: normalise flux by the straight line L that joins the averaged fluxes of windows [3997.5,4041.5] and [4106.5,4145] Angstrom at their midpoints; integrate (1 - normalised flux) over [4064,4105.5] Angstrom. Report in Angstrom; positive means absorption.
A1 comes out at -3.1 Angstrom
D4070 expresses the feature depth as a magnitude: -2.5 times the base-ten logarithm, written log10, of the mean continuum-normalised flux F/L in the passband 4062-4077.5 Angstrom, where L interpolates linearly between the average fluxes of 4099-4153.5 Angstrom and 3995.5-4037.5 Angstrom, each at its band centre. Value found -0.05 mag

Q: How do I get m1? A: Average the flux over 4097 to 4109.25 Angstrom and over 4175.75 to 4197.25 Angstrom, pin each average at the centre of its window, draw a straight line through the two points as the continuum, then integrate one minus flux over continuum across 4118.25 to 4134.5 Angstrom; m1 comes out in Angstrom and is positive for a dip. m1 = 0.6 Angstrom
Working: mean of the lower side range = 296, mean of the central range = 277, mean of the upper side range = 264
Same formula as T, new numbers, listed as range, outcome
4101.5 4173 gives 309.2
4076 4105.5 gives 333.8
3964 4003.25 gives 320.9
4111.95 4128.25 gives 299.4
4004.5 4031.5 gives 278.9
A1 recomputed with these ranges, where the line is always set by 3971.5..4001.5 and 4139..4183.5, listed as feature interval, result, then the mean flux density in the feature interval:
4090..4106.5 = -2.2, 302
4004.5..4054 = 0.9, 266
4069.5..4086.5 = -1.2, 286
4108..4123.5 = -1.2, 286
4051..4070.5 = -0.4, 274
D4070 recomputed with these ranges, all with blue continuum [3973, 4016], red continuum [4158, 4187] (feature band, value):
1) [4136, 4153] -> 0.04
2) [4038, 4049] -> 0.02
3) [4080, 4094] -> -0.12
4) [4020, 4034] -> 0.02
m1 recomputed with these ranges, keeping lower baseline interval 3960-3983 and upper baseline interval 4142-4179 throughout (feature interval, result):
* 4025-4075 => 1.7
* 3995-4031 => 2.5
